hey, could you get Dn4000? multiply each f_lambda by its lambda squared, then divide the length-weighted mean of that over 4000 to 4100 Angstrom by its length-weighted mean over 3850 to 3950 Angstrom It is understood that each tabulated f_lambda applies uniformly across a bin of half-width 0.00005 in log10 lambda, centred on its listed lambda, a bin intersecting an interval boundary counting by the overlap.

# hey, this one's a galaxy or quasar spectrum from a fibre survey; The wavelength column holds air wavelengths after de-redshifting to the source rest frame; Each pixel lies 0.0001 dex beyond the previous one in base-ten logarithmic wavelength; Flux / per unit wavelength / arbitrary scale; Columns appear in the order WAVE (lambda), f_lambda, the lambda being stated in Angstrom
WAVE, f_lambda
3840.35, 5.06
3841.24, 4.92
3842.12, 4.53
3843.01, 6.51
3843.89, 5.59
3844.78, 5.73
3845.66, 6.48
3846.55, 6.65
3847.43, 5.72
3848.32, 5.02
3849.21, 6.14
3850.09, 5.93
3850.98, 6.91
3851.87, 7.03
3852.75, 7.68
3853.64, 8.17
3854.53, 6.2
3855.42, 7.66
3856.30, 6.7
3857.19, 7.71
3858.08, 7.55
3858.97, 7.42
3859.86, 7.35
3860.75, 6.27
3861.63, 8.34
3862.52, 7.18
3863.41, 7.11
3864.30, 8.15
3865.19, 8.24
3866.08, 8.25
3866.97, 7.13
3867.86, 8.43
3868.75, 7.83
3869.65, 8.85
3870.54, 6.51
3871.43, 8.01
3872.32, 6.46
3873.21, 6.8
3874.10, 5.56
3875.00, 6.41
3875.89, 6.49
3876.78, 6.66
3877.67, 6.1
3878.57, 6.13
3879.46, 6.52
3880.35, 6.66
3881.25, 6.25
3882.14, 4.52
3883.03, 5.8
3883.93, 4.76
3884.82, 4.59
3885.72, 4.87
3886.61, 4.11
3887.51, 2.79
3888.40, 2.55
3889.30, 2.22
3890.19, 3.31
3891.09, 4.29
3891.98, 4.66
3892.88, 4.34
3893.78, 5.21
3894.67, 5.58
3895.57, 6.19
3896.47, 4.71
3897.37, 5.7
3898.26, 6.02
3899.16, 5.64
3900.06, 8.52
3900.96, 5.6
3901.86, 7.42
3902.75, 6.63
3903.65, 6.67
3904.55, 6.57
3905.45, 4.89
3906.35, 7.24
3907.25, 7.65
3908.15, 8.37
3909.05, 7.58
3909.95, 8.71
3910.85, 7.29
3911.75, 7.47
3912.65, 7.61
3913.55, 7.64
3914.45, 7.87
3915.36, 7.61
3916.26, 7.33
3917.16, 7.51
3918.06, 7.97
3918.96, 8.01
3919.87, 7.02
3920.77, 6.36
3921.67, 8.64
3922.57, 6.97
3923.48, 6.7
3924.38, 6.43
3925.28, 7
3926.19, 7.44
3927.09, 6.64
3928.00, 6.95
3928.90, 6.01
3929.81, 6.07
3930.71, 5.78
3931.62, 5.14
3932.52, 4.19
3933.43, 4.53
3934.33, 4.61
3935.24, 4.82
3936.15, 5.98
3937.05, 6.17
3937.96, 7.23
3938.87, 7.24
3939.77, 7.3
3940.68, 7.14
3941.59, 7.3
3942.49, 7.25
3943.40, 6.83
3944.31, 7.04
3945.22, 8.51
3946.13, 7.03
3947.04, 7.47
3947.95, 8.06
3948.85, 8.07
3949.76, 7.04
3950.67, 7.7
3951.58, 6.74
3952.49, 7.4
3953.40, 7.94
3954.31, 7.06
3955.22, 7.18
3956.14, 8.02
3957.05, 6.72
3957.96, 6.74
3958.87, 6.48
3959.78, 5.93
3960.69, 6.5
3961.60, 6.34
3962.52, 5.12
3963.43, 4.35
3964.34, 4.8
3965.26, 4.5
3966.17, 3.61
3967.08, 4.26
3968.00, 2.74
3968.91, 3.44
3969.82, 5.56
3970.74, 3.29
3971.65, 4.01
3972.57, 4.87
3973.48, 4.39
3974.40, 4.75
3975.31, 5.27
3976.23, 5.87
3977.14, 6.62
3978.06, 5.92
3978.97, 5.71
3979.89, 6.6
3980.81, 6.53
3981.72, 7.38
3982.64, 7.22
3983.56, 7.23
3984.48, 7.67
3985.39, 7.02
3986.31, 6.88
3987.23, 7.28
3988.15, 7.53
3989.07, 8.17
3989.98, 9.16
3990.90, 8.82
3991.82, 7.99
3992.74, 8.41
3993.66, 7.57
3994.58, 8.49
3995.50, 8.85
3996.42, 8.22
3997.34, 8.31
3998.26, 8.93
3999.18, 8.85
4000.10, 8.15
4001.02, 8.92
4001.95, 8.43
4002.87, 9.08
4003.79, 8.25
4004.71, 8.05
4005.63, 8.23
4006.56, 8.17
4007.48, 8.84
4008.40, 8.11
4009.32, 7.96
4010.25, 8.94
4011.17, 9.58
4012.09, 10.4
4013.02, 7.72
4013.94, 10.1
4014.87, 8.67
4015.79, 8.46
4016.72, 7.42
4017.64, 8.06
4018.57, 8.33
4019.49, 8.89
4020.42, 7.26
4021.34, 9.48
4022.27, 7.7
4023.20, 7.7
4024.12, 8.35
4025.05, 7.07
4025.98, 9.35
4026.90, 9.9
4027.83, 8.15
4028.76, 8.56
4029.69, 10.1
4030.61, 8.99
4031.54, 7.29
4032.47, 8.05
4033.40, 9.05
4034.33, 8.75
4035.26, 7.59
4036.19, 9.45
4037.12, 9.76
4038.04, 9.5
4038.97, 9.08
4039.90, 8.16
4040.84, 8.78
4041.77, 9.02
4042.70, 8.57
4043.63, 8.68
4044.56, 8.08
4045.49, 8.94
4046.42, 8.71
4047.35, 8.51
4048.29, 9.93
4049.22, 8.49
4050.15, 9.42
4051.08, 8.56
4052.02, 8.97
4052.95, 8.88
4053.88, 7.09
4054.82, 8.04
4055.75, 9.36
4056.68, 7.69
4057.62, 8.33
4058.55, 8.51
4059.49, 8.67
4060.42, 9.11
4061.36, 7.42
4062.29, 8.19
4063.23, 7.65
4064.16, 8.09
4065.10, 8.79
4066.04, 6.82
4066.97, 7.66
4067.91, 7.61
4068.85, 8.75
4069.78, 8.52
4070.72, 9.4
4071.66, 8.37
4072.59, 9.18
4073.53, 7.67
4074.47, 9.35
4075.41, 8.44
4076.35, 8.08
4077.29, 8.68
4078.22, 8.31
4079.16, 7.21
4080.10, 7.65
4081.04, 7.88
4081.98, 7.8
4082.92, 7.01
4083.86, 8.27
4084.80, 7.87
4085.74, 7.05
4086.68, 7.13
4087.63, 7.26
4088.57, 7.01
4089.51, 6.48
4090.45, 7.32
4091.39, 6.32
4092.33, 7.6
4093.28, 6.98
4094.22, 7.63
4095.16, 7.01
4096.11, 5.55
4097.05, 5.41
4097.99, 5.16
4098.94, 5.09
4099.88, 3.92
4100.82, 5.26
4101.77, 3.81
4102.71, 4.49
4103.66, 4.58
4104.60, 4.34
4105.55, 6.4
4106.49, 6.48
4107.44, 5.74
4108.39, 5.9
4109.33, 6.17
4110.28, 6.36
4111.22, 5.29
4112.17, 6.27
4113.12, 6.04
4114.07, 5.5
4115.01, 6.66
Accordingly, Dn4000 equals 1.34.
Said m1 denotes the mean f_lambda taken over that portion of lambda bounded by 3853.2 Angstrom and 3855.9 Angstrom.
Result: 7.34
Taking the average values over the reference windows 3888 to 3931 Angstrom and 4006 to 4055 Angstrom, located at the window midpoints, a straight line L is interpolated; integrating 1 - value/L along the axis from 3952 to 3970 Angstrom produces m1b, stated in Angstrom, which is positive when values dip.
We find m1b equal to 4.00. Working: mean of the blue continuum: 6.48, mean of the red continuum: 8.64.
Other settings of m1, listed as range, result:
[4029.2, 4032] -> 8.81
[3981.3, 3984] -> 7.26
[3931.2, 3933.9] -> 4.63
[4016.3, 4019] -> 7.94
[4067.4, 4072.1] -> 8.51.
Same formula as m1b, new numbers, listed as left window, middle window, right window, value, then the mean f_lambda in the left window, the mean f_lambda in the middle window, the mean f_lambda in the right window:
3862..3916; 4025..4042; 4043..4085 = -1.76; 6.32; 8.8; 8.33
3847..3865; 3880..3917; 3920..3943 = 3.94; 7.03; 5.95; 6.41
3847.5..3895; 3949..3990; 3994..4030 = 9.13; 6.25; 6.11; 8.55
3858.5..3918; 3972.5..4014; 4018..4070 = 0.59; 6.42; 7.74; 8.5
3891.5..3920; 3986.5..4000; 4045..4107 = -2.14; 6.78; 8.3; 7.51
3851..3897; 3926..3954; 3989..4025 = 2.54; 6.24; 6.7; 8.48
